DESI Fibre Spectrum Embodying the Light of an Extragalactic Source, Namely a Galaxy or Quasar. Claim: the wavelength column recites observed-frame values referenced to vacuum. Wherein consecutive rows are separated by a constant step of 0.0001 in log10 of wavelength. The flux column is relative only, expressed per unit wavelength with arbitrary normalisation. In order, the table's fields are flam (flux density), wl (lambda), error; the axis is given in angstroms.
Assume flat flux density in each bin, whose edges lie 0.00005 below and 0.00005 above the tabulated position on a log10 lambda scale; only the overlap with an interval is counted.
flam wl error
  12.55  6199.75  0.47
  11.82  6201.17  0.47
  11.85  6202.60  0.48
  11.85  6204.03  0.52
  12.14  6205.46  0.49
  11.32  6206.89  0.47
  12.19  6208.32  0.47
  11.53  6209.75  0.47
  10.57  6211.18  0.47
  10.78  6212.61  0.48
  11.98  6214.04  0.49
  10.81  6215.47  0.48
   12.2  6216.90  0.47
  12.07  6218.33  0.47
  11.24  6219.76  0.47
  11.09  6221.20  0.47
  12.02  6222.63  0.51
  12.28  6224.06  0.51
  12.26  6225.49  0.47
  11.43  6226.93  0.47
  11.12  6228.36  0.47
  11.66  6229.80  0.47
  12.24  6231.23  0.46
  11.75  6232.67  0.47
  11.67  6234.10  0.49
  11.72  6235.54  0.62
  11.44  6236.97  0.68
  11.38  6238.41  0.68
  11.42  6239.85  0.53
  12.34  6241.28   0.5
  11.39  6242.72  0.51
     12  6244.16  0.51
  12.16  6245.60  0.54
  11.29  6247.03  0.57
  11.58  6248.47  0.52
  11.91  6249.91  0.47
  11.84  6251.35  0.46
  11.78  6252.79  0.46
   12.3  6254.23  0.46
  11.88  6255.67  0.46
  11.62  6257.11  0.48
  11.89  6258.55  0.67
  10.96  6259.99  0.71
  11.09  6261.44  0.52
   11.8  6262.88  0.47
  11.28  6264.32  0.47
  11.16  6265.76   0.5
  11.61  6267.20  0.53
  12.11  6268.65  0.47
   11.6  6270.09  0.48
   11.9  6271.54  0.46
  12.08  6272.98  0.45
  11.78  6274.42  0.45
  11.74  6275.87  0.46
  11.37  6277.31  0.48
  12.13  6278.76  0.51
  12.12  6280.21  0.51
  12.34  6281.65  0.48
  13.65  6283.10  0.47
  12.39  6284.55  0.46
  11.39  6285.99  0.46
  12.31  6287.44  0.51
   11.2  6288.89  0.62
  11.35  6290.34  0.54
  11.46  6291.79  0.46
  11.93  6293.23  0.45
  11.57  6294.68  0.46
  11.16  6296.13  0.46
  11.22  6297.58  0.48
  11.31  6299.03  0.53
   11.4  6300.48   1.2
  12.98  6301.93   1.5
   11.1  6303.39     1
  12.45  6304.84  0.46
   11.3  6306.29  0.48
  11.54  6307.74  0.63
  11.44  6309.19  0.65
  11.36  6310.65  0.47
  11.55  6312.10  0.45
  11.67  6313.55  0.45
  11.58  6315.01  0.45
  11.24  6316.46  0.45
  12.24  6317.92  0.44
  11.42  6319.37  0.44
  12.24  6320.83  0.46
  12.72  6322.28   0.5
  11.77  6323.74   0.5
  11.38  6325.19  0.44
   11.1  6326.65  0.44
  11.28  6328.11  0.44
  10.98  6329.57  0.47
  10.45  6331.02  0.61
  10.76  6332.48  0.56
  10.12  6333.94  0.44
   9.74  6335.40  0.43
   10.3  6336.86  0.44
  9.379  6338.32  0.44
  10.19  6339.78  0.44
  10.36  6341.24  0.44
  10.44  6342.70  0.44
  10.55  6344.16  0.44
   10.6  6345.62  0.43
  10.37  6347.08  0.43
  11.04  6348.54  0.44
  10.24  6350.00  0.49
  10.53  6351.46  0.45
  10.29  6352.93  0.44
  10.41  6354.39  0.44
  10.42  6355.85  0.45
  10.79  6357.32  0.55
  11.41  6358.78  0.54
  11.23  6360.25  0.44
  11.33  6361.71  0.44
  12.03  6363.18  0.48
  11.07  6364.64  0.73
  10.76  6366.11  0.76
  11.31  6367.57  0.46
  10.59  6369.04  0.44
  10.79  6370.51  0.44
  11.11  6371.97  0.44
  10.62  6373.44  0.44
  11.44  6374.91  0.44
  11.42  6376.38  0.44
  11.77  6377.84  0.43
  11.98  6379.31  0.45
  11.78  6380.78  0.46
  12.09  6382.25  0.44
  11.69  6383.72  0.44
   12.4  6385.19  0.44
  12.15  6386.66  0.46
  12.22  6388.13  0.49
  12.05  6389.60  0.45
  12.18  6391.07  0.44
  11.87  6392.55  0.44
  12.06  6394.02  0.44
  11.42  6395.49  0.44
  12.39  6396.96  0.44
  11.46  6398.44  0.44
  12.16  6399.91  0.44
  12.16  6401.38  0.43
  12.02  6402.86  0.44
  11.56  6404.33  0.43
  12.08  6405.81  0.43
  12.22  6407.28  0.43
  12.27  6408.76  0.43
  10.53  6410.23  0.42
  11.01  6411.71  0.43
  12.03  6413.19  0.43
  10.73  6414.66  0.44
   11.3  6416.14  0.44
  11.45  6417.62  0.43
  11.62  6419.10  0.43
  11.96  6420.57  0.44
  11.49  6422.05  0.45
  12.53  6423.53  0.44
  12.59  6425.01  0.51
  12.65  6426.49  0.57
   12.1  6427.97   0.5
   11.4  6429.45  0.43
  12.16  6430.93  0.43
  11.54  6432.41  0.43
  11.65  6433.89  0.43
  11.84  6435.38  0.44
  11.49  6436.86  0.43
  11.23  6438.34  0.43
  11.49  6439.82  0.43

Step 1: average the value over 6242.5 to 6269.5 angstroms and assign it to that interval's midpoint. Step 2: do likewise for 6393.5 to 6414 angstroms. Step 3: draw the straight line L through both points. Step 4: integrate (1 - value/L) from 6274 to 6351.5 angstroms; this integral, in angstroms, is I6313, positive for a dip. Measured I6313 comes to 2.5 angstroms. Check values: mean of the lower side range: 11.7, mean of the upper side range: 11.8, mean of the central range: 11.3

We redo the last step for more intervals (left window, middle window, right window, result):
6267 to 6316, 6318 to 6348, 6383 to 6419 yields 2.40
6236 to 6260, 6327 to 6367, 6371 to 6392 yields 3.82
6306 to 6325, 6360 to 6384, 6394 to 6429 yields 0.86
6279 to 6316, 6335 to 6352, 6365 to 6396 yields 1.96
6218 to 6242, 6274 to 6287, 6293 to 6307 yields -0.52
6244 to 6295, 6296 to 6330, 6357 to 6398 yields 0.27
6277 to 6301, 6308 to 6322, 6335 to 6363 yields -0.52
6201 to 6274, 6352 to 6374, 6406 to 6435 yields 1.48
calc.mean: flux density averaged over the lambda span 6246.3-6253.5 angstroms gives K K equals 11.7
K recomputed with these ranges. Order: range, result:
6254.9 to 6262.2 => 11.5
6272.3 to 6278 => 11.8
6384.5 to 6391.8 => 12.2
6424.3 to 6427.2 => 12.6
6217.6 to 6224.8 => 11.8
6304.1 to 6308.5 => 11.8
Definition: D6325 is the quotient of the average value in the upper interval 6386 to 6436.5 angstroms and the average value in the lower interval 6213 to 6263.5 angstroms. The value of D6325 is 1.01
